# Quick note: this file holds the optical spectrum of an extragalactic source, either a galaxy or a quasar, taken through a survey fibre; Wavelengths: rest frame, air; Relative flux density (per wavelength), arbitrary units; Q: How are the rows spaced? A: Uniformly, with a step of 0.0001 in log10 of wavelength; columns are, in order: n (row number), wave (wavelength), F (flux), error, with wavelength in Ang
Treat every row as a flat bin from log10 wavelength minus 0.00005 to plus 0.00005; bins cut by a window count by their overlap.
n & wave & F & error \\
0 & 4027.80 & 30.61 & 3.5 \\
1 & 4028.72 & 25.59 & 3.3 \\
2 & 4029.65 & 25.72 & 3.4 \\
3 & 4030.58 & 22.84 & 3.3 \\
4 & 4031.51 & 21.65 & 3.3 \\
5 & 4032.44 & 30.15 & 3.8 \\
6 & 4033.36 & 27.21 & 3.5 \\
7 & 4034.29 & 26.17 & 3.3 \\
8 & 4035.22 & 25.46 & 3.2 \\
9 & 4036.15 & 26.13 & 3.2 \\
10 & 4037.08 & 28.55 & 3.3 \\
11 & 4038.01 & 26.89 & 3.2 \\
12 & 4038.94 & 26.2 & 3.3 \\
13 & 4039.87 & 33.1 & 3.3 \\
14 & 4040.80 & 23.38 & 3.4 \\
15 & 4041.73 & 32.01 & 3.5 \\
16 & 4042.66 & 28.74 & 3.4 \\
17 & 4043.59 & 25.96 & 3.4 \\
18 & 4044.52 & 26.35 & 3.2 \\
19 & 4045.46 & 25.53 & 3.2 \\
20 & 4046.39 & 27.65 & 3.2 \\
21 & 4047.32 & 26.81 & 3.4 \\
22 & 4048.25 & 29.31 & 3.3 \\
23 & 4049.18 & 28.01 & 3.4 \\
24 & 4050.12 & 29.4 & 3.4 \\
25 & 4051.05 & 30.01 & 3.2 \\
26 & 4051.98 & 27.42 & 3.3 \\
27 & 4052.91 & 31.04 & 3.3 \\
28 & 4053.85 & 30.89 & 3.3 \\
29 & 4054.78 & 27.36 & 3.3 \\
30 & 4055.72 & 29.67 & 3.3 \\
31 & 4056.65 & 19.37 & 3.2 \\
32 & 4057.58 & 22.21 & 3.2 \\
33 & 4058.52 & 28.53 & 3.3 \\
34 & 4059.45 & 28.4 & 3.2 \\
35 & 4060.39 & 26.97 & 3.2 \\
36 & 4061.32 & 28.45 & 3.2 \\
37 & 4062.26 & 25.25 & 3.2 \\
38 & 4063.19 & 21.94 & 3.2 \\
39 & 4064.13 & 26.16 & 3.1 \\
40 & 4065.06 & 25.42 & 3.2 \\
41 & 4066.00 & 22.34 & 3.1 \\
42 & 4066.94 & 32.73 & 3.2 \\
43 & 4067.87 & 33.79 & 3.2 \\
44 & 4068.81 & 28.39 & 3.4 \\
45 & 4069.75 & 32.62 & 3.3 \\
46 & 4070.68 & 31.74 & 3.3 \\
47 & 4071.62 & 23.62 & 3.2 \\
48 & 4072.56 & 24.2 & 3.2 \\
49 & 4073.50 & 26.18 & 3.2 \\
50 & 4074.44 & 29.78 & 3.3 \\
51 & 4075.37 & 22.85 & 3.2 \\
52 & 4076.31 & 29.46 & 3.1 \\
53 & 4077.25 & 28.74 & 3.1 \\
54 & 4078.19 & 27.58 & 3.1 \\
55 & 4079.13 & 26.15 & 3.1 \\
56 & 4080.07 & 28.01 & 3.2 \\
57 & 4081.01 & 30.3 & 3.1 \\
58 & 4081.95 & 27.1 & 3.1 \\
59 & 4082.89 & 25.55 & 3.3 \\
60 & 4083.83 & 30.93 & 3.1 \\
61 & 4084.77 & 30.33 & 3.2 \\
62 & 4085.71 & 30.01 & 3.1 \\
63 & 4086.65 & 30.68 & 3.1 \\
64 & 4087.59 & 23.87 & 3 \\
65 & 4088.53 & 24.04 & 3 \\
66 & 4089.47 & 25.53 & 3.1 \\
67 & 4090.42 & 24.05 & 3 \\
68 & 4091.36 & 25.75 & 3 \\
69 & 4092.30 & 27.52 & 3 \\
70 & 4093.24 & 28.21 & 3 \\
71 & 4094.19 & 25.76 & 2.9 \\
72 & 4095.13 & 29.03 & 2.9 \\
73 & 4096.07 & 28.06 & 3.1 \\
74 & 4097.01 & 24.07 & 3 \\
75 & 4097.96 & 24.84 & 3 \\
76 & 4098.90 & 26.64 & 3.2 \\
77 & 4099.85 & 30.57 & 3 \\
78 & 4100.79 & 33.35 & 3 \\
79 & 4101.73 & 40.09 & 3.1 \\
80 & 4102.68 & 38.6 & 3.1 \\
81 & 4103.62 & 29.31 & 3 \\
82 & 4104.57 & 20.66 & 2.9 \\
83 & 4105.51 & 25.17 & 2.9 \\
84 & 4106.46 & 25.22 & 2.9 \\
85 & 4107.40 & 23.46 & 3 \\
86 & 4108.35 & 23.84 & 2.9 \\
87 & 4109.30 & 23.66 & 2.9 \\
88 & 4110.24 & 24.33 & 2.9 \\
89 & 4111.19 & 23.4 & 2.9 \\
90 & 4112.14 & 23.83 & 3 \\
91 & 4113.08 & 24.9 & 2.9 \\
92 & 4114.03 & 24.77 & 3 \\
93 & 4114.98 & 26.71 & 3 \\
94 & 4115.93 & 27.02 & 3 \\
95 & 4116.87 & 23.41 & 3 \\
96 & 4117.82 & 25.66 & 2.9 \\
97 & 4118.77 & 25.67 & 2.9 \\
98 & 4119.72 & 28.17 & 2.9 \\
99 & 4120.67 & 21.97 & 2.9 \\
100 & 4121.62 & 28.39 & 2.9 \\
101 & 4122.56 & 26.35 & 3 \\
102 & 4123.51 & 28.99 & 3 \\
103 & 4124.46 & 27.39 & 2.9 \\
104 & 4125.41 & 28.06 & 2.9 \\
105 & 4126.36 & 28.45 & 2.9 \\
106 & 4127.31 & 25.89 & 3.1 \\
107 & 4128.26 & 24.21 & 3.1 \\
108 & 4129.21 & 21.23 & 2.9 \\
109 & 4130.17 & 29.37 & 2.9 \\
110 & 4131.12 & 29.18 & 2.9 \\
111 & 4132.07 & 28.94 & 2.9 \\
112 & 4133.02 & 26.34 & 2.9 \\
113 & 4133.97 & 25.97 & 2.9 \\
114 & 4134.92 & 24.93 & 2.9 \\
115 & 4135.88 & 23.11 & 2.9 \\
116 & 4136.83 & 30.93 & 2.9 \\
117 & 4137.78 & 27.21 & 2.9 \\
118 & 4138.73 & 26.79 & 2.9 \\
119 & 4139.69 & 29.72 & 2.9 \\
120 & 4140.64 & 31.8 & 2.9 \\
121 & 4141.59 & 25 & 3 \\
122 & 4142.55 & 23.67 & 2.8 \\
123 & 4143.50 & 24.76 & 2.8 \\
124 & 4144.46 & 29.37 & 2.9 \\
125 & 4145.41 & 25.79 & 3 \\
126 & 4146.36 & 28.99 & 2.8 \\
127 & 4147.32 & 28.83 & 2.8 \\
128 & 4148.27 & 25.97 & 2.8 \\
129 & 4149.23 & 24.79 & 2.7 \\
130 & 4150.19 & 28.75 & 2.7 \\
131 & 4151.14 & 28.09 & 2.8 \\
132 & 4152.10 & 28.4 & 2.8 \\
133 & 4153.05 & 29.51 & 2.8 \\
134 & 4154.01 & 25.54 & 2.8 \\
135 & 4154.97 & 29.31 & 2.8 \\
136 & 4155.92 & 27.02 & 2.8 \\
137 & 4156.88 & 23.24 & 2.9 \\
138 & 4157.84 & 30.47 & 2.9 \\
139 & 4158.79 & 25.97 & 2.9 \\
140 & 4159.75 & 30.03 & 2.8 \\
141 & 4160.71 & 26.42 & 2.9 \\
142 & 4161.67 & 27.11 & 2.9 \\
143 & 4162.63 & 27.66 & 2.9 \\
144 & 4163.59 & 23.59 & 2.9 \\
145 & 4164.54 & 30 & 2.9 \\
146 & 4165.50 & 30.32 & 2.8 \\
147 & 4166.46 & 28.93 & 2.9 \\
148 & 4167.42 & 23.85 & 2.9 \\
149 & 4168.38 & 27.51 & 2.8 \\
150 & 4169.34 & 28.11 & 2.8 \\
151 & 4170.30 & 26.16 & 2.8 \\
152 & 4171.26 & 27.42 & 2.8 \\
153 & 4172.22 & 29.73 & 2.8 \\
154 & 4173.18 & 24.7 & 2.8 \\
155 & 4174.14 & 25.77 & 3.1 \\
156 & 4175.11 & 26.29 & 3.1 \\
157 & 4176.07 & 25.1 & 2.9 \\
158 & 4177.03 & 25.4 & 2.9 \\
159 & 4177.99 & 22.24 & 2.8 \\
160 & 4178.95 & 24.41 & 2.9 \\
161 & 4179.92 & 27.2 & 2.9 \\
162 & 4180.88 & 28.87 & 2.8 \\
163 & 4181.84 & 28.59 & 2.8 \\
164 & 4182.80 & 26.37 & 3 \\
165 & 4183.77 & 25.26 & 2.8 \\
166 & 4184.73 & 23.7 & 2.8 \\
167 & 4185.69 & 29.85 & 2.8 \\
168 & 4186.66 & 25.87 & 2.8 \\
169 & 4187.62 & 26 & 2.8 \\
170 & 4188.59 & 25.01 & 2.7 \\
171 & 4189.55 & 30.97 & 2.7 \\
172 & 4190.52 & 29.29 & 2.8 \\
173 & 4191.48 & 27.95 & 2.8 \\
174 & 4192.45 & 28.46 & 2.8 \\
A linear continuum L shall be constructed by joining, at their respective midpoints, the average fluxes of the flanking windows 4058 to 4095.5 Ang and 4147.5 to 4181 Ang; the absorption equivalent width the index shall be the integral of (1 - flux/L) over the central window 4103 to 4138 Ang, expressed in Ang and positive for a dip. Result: 1.7 Ang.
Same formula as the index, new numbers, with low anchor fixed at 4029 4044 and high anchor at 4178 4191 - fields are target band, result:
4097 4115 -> -0.1 Ang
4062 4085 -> -0.7 Ang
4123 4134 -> -0.1 Ang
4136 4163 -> -0.6 Ang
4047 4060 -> -0.4 Ang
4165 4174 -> -0.2 Ang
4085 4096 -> 0.0 Ang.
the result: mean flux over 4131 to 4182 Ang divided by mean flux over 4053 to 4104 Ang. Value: 1.0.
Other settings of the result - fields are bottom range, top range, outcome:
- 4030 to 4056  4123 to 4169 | 0.99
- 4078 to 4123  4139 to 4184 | 1.01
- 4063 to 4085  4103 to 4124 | 0.91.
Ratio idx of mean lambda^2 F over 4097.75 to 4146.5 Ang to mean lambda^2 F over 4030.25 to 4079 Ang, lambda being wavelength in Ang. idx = 1.02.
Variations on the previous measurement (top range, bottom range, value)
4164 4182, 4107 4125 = 1.09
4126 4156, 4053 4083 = 1.03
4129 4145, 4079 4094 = 1.01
